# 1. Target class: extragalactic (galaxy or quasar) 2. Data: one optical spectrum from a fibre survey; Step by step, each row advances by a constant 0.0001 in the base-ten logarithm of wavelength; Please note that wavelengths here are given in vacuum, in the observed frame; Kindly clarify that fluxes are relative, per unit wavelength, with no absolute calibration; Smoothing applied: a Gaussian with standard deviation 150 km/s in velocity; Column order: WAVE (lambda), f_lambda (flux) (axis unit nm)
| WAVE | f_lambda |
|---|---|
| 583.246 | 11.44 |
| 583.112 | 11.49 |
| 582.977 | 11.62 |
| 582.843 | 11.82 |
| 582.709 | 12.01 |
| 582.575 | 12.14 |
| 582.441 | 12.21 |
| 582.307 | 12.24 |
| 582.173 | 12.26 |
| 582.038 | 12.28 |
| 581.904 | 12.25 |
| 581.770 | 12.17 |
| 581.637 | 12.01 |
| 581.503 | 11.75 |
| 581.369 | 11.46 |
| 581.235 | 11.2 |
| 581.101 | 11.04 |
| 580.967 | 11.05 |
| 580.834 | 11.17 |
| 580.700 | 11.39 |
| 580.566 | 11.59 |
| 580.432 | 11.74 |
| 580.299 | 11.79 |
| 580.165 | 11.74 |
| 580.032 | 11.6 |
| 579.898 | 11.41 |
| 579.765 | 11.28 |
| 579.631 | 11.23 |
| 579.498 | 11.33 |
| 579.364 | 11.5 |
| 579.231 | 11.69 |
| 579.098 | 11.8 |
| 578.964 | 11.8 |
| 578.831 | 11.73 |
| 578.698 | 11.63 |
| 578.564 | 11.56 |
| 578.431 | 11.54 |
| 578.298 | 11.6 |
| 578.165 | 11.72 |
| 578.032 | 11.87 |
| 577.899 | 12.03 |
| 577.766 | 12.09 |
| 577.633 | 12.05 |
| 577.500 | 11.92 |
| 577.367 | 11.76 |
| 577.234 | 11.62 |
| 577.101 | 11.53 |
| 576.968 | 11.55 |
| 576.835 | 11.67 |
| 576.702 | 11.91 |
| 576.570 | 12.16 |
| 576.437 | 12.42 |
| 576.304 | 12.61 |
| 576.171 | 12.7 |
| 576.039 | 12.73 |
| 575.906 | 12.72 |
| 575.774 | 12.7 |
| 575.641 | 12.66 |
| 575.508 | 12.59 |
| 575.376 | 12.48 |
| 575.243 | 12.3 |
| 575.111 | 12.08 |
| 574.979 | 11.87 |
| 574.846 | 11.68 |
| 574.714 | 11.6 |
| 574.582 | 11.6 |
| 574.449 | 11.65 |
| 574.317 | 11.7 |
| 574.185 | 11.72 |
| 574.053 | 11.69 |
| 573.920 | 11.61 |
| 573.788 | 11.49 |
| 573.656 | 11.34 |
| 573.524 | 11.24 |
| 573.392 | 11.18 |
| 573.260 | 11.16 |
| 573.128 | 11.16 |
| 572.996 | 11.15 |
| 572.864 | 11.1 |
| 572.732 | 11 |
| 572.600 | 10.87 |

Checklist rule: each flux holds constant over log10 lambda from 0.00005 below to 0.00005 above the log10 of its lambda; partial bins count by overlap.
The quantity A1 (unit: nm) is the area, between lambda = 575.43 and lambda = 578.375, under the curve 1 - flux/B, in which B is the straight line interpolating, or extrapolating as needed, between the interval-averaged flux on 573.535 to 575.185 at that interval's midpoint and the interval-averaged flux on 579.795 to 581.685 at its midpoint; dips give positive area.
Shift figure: -0.134 nm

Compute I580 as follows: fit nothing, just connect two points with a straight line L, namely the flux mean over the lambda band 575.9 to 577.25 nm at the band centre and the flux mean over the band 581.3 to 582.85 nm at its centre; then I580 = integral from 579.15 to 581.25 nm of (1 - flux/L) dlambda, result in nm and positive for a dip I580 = 0.11 nm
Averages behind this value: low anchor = 12.1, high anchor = 12.1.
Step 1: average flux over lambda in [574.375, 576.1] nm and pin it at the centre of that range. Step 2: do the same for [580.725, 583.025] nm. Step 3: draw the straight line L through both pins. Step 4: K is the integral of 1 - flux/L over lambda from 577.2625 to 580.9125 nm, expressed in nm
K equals 0.10 nm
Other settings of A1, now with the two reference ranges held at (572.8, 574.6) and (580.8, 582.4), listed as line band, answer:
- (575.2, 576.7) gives -0.133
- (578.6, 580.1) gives 0.015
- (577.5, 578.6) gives -0.021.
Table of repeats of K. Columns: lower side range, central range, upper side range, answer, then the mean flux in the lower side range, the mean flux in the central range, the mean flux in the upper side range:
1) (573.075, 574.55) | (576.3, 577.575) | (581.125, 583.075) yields -0.03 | 11.5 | 11.9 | 11.9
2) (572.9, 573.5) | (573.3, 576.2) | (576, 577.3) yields -0.09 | 11.2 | 12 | 12.1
